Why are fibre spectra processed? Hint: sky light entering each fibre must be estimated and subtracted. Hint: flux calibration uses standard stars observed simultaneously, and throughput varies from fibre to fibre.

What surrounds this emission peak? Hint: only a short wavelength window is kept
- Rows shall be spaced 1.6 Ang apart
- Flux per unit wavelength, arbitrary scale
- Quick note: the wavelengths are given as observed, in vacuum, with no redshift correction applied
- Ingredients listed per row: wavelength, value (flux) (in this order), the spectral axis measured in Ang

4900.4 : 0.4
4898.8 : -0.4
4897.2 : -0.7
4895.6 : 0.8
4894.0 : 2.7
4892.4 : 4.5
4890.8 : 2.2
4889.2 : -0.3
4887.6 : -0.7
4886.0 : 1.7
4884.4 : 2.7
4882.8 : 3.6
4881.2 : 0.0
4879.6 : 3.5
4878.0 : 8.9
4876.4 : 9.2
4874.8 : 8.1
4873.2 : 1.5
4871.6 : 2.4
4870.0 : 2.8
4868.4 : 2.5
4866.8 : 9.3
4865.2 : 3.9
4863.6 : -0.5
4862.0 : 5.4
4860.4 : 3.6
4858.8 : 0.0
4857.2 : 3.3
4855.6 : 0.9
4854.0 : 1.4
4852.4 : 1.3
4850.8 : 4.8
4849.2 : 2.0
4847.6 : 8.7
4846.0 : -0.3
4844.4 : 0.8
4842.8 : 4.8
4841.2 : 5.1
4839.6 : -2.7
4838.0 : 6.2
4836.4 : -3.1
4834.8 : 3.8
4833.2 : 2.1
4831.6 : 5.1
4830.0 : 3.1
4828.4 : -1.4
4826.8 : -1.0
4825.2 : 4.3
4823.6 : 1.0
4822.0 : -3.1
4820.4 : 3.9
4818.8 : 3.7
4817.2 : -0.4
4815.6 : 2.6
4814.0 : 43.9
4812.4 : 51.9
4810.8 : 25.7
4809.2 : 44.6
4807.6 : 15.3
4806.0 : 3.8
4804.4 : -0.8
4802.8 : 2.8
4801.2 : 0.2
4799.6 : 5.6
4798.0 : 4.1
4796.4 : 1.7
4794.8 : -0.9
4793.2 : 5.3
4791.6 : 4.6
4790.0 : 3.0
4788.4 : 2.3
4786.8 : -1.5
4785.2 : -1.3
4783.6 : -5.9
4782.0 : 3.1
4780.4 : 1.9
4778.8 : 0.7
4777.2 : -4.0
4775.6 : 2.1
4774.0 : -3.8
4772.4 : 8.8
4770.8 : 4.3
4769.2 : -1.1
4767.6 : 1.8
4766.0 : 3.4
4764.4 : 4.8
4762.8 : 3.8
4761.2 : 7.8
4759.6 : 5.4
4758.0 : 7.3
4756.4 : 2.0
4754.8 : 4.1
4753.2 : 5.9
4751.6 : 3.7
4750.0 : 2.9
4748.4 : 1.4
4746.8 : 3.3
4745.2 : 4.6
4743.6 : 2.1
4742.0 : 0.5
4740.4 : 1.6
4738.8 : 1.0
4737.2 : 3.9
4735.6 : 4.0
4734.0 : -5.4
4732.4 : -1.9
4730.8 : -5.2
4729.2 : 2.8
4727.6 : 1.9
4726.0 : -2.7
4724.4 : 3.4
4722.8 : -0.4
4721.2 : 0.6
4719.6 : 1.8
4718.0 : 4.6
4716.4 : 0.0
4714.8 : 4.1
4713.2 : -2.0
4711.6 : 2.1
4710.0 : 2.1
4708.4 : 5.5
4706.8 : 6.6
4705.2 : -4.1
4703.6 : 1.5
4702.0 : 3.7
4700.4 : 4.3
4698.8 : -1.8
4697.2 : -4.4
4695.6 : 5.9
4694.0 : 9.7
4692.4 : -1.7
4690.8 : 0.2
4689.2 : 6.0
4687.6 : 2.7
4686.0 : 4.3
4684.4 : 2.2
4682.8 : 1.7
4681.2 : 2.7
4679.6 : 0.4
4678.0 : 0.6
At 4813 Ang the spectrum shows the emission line [O II] 3727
